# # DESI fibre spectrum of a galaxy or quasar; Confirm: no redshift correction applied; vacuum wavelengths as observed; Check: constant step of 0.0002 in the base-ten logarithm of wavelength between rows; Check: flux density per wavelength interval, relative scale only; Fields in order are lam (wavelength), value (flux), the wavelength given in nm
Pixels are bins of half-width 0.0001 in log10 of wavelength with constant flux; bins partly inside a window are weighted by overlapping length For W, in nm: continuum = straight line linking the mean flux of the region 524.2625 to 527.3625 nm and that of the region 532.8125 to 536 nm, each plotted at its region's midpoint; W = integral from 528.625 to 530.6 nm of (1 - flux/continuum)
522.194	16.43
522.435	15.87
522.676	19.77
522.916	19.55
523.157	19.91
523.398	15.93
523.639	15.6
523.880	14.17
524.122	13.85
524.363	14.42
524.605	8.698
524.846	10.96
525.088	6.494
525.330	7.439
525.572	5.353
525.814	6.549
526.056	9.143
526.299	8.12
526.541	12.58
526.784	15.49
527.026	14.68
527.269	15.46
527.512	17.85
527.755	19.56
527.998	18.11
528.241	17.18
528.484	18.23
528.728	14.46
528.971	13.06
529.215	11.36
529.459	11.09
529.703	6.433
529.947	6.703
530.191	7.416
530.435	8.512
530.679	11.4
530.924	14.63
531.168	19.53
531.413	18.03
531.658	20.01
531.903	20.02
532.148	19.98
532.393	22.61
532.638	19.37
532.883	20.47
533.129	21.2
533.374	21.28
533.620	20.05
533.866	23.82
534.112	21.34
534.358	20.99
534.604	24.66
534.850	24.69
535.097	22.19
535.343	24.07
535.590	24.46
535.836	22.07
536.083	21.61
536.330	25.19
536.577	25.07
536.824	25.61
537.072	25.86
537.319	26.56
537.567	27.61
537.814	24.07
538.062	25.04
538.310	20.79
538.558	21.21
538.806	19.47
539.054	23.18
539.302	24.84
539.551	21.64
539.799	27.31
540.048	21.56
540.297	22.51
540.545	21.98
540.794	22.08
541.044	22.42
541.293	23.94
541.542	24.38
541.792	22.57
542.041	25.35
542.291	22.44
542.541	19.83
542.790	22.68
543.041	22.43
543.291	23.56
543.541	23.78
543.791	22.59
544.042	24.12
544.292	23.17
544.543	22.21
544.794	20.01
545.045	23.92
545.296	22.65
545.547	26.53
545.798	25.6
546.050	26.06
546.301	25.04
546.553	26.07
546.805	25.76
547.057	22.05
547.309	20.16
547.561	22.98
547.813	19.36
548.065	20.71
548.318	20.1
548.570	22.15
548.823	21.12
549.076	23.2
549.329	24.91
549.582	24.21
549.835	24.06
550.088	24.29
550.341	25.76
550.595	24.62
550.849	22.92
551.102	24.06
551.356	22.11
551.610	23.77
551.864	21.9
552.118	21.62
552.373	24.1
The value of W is 0.72 nm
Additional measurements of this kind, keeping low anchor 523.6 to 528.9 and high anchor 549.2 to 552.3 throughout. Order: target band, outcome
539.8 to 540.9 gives -0.20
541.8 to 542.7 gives -0.12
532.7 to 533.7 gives -0.30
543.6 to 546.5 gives -0.37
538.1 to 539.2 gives -0.19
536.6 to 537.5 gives -0.43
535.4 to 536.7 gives -0.49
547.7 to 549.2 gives 0.10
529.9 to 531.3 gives 0.30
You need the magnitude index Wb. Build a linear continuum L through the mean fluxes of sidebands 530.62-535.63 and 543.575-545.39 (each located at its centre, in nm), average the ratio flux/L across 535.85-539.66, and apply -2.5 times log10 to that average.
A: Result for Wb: -0.11 mag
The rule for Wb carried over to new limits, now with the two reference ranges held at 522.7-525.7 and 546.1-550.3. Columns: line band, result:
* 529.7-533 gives 0.02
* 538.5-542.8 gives -0.15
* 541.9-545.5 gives -0.09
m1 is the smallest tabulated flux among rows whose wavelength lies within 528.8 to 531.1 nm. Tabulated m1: 6.433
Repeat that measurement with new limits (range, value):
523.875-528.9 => 5.353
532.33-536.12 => 19.37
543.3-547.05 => 20.01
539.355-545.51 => 19.83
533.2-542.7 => 19.47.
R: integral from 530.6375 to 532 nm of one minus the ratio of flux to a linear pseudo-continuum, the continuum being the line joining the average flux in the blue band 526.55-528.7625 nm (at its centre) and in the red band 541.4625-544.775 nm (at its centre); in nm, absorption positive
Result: 0.04 nm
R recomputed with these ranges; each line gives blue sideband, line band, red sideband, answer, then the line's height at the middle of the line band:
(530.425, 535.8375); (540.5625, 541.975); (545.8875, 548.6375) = -0.08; 21.8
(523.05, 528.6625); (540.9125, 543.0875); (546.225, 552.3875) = -0.32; 20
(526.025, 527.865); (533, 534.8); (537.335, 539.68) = -0.21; 19.7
